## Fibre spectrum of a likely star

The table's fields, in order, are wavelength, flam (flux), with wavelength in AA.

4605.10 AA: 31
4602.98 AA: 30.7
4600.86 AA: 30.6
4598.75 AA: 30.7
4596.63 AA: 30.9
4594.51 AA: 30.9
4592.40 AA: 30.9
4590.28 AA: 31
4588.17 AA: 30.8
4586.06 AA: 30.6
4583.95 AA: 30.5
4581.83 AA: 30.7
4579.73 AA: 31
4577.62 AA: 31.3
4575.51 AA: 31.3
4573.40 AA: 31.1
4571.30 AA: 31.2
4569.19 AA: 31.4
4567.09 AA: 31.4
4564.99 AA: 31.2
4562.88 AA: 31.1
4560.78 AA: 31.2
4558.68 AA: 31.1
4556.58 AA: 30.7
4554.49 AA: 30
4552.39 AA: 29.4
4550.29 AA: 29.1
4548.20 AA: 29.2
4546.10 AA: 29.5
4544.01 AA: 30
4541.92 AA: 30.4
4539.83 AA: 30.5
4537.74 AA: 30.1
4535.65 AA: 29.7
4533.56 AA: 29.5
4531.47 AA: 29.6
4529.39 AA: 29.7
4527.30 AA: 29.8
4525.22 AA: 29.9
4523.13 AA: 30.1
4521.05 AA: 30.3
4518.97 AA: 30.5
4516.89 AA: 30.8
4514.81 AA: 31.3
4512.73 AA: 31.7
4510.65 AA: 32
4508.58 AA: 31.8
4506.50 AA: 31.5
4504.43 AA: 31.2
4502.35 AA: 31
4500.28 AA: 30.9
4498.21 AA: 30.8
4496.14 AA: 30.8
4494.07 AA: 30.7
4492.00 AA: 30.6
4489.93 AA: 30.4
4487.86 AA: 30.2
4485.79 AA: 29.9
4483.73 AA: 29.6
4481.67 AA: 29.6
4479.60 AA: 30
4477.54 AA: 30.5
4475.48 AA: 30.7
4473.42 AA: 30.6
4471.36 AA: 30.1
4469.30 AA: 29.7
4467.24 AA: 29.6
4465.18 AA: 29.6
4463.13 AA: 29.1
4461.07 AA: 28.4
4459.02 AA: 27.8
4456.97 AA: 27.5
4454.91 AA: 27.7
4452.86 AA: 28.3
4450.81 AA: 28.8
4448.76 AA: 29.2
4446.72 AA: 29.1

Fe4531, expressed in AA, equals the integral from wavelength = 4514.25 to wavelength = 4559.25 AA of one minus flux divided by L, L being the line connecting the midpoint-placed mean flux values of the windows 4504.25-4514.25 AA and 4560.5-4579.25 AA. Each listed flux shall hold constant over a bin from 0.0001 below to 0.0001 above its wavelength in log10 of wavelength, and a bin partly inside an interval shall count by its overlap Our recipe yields 2.1 AA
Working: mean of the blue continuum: 31.7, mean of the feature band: 30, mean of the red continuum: 31.2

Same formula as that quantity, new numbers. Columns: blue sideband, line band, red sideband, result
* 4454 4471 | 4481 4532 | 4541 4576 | -1.8 AA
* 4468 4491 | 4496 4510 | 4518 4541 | -0.5 AA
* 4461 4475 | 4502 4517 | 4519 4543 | -0.8 AA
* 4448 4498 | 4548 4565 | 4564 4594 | 0.2 AA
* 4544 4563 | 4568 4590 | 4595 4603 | -0.4 AA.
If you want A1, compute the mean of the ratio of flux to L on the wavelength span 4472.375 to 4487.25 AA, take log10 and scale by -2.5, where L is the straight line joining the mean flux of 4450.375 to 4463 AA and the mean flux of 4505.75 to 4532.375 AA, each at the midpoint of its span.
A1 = -0.04 mag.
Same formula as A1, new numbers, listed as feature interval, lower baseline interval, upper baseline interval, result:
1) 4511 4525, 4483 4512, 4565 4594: 0.004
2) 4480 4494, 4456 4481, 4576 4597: -0.014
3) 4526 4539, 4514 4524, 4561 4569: 0.037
